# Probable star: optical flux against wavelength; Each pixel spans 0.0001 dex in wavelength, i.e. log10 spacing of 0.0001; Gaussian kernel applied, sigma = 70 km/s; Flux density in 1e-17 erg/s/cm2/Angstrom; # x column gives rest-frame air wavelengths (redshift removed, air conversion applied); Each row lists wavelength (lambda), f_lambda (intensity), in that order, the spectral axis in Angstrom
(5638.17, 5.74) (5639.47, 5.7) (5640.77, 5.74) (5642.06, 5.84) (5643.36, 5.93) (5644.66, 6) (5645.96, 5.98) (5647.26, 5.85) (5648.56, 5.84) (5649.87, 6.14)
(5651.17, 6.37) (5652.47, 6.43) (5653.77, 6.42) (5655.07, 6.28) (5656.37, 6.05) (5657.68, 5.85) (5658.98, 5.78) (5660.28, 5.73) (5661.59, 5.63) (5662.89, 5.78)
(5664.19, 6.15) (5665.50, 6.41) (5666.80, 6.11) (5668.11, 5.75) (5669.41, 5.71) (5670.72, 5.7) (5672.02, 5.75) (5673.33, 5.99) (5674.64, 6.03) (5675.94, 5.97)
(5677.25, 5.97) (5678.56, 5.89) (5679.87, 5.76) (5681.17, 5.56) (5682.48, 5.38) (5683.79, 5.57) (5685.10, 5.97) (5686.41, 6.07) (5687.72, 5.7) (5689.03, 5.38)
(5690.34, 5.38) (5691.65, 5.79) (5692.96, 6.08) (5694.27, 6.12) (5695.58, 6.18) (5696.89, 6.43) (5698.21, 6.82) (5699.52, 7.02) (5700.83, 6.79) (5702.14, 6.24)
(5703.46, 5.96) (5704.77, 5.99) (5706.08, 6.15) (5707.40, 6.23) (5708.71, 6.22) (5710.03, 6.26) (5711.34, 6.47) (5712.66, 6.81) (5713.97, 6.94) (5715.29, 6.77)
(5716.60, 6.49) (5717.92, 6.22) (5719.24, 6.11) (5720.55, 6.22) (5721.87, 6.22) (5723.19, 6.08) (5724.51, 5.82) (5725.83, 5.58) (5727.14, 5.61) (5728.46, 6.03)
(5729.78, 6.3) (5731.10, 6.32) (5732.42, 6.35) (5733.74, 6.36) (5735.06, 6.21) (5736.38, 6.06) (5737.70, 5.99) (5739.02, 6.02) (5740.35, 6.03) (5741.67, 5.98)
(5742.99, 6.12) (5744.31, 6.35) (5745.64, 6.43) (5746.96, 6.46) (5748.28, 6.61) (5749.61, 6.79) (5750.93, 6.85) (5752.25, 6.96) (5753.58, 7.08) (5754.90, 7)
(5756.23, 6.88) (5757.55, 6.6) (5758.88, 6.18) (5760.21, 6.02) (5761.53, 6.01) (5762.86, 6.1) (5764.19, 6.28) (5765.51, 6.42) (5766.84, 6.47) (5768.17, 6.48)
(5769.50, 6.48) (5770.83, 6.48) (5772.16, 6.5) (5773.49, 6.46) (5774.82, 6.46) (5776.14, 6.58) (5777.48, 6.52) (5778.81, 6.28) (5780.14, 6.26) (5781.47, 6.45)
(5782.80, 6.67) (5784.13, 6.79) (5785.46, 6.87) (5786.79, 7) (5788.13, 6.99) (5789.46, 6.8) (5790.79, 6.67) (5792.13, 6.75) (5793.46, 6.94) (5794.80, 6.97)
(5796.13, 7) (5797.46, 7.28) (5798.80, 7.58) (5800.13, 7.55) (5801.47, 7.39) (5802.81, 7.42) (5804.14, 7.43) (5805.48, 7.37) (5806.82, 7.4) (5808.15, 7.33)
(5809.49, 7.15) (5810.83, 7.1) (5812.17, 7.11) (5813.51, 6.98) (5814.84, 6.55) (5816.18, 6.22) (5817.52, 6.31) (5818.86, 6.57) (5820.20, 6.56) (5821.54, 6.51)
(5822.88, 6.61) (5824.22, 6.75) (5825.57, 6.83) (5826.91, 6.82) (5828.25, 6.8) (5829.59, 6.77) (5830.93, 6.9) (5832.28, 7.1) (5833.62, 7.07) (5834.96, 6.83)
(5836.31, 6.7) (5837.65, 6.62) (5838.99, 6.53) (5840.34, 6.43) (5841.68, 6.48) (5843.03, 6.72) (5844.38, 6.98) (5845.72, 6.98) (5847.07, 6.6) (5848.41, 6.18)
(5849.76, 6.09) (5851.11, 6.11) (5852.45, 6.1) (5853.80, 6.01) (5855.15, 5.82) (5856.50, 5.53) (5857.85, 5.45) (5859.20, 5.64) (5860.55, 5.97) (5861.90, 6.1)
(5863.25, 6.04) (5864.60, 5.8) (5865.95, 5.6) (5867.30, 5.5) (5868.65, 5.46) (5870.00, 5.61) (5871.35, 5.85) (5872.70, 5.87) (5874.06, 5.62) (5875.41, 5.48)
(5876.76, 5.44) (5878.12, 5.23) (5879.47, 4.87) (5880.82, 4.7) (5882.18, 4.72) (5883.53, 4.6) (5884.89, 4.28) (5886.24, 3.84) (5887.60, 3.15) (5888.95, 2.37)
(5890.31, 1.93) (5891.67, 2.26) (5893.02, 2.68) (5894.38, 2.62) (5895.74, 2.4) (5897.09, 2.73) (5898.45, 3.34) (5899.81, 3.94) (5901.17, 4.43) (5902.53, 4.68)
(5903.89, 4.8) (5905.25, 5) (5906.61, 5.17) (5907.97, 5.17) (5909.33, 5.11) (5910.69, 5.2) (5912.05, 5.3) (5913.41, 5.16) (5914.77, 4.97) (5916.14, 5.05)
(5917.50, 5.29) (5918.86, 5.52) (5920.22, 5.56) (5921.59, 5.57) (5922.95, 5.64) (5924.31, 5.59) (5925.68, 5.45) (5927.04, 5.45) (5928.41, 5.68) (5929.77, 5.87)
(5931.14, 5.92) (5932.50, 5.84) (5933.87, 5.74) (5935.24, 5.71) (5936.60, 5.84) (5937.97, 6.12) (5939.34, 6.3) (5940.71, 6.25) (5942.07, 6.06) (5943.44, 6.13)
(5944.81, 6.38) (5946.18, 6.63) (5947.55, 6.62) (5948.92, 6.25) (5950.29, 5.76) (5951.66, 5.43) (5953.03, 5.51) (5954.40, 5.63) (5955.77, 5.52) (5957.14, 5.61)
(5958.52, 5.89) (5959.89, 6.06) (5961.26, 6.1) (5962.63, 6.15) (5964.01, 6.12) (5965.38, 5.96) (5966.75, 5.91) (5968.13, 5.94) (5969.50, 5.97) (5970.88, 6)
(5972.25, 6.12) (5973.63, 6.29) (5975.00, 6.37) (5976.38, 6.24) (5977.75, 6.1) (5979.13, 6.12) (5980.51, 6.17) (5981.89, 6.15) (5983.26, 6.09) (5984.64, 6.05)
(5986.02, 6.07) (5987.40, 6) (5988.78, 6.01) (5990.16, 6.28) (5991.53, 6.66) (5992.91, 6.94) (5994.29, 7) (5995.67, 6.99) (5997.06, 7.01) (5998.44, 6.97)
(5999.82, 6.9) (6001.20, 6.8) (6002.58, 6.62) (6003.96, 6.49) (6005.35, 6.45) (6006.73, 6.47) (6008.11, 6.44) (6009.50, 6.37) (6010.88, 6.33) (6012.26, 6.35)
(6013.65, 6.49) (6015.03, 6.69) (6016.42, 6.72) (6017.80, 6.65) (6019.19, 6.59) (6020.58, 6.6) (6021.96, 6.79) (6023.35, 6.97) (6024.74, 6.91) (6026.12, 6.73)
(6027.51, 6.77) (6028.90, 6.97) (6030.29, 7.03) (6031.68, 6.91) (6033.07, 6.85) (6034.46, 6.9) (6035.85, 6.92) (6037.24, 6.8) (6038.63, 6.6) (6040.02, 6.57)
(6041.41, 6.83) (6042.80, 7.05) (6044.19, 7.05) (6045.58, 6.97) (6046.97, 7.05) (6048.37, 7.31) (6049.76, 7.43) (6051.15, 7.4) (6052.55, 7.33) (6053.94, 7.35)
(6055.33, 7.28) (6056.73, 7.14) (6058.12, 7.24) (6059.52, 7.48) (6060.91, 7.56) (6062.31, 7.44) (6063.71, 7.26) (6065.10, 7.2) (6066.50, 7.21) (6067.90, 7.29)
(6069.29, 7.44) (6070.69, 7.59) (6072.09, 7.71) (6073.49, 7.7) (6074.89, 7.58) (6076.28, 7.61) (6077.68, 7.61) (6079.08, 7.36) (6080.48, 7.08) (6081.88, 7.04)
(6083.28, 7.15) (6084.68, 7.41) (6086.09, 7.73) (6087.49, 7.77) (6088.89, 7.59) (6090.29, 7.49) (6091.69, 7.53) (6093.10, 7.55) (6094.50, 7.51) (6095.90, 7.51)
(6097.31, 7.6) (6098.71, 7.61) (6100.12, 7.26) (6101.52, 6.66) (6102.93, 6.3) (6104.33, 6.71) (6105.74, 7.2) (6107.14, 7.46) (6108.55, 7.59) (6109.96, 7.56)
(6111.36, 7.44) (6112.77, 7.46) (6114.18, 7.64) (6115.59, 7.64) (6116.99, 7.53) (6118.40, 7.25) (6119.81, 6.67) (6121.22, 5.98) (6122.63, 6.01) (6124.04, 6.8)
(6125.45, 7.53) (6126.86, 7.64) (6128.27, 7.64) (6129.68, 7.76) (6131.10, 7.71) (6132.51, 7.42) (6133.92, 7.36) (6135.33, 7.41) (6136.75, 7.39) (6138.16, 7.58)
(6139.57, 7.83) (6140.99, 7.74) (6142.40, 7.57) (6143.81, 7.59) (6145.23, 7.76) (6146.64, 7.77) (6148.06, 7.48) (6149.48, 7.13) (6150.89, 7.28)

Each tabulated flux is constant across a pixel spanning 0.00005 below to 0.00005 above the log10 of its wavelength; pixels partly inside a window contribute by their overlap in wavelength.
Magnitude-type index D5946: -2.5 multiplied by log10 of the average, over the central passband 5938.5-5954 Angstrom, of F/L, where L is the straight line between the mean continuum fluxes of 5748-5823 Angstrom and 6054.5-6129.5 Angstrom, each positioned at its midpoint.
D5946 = 0.16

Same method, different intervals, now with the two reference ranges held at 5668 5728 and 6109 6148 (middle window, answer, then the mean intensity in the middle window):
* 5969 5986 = 0.132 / 6.14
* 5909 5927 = 0.253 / 5.35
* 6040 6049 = 0.021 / 7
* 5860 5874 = 0.144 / 5.77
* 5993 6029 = 0.054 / 6.69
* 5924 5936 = 0.190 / 5.7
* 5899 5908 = 0.389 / 4.69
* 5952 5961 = 0.200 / 5.71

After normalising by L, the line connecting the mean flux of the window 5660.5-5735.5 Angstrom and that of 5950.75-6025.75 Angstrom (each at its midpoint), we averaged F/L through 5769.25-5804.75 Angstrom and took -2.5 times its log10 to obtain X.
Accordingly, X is -0.11 mag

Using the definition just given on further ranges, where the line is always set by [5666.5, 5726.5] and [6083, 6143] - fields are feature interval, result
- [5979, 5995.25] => 0.11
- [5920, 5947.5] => 0.15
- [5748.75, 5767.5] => -0.05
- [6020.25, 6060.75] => 0.02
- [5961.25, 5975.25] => 0.14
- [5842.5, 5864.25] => 0.07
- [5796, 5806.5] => -0.16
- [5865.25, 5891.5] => 0.37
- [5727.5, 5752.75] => -0.02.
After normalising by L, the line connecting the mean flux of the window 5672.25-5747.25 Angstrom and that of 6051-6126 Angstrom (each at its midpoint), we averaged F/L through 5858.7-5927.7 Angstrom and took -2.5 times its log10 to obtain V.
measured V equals 0.37 mag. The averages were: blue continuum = 6.12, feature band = 4.78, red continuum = 7.31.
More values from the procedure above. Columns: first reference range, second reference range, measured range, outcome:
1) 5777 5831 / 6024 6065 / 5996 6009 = 0.06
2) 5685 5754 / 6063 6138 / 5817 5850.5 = -0.01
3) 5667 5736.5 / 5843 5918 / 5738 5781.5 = -0.13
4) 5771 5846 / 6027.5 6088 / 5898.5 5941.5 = 0.29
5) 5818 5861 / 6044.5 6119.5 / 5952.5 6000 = 0.13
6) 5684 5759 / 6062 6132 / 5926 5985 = 0.16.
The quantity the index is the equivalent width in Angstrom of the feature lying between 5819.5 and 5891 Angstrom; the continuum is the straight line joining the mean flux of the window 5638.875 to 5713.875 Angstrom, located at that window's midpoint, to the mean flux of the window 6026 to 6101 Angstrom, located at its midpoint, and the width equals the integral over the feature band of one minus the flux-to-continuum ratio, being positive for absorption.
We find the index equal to 8.4 Angstrom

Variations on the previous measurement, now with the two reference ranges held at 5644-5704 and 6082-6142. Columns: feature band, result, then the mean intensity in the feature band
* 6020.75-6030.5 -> 0.30 Angstrom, 6.86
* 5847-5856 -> 0.63 Angstrom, 6.09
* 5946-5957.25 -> 1.62 Angstrom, 5.87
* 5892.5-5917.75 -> 8.82 Angstrom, 4.37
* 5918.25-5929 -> 1.92 Angstrom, 5.56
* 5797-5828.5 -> -2.76 Angstrom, 6.98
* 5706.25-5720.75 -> -0.74 Angstrom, 6.43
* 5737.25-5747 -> 0.07 Angstrom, 6.16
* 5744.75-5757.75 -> -1.11 Angstrom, 6.77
